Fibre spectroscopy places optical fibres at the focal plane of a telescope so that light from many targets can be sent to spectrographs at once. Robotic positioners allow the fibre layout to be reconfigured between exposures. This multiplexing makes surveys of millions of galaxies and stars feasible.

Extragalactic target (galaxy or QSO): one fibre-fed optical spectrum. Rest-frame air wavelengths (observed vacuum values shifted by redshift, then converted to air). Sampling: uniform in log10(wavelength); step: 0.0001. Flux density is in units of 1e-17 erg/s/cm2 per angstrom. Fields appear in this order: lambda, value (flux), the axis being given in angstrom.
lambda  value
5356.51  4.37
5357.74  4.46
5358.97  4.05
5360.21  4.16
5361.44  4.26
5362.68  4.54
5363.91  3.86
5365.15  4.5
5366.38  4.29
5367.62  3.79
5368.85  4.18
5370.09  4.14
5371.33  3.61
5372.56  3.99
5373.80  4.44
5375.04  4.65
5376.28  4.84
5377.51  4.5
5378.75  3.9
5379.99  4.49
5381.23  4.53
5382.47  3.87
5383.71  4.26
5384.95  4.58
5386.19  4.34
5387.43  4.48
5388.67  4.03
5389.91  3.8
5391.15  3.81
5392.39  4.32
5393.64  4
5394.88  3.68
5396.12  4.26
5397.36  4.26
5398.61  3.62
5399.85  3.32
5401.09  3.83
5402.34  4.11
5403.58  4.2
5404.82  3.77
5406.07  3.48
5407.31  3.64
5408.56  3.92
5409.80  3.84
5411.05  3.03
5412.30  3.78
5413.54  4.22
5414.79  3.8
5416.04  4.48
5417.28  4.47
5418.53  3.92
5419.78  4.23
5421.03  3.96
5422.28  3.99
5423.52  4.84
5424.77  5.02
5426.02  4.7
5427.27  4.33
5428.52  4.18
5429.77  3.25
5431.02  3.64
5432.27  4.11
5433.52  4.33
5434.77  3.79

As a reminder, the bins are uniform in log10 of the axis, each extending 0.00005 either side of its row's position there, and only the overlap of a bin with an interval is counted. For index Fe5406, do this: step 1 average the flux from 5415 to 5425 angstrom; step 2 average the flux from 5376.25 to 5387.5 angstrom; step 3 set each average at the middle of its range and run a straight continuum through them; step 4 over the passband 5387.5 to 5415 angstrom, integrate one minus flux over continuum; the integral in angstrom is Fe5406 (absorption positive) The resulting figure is 2.98 angstrom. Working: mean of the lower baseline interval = 4.35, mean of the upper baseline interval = 4.32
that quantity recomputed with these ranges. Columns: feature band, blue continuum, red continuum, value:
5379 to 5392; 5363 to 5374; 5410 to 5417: -0.6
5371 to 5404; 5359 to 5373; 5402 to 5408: -1.5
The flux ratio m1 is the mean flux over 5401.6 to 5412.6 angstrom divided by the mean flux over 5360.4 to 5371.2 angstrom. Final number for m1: 0.90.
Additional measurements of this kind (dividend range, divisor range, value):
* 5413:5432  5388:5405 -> 1.07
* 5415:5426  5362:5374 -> 1.06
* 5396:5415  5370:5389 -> 0.89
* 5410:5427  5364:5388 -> 0.98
